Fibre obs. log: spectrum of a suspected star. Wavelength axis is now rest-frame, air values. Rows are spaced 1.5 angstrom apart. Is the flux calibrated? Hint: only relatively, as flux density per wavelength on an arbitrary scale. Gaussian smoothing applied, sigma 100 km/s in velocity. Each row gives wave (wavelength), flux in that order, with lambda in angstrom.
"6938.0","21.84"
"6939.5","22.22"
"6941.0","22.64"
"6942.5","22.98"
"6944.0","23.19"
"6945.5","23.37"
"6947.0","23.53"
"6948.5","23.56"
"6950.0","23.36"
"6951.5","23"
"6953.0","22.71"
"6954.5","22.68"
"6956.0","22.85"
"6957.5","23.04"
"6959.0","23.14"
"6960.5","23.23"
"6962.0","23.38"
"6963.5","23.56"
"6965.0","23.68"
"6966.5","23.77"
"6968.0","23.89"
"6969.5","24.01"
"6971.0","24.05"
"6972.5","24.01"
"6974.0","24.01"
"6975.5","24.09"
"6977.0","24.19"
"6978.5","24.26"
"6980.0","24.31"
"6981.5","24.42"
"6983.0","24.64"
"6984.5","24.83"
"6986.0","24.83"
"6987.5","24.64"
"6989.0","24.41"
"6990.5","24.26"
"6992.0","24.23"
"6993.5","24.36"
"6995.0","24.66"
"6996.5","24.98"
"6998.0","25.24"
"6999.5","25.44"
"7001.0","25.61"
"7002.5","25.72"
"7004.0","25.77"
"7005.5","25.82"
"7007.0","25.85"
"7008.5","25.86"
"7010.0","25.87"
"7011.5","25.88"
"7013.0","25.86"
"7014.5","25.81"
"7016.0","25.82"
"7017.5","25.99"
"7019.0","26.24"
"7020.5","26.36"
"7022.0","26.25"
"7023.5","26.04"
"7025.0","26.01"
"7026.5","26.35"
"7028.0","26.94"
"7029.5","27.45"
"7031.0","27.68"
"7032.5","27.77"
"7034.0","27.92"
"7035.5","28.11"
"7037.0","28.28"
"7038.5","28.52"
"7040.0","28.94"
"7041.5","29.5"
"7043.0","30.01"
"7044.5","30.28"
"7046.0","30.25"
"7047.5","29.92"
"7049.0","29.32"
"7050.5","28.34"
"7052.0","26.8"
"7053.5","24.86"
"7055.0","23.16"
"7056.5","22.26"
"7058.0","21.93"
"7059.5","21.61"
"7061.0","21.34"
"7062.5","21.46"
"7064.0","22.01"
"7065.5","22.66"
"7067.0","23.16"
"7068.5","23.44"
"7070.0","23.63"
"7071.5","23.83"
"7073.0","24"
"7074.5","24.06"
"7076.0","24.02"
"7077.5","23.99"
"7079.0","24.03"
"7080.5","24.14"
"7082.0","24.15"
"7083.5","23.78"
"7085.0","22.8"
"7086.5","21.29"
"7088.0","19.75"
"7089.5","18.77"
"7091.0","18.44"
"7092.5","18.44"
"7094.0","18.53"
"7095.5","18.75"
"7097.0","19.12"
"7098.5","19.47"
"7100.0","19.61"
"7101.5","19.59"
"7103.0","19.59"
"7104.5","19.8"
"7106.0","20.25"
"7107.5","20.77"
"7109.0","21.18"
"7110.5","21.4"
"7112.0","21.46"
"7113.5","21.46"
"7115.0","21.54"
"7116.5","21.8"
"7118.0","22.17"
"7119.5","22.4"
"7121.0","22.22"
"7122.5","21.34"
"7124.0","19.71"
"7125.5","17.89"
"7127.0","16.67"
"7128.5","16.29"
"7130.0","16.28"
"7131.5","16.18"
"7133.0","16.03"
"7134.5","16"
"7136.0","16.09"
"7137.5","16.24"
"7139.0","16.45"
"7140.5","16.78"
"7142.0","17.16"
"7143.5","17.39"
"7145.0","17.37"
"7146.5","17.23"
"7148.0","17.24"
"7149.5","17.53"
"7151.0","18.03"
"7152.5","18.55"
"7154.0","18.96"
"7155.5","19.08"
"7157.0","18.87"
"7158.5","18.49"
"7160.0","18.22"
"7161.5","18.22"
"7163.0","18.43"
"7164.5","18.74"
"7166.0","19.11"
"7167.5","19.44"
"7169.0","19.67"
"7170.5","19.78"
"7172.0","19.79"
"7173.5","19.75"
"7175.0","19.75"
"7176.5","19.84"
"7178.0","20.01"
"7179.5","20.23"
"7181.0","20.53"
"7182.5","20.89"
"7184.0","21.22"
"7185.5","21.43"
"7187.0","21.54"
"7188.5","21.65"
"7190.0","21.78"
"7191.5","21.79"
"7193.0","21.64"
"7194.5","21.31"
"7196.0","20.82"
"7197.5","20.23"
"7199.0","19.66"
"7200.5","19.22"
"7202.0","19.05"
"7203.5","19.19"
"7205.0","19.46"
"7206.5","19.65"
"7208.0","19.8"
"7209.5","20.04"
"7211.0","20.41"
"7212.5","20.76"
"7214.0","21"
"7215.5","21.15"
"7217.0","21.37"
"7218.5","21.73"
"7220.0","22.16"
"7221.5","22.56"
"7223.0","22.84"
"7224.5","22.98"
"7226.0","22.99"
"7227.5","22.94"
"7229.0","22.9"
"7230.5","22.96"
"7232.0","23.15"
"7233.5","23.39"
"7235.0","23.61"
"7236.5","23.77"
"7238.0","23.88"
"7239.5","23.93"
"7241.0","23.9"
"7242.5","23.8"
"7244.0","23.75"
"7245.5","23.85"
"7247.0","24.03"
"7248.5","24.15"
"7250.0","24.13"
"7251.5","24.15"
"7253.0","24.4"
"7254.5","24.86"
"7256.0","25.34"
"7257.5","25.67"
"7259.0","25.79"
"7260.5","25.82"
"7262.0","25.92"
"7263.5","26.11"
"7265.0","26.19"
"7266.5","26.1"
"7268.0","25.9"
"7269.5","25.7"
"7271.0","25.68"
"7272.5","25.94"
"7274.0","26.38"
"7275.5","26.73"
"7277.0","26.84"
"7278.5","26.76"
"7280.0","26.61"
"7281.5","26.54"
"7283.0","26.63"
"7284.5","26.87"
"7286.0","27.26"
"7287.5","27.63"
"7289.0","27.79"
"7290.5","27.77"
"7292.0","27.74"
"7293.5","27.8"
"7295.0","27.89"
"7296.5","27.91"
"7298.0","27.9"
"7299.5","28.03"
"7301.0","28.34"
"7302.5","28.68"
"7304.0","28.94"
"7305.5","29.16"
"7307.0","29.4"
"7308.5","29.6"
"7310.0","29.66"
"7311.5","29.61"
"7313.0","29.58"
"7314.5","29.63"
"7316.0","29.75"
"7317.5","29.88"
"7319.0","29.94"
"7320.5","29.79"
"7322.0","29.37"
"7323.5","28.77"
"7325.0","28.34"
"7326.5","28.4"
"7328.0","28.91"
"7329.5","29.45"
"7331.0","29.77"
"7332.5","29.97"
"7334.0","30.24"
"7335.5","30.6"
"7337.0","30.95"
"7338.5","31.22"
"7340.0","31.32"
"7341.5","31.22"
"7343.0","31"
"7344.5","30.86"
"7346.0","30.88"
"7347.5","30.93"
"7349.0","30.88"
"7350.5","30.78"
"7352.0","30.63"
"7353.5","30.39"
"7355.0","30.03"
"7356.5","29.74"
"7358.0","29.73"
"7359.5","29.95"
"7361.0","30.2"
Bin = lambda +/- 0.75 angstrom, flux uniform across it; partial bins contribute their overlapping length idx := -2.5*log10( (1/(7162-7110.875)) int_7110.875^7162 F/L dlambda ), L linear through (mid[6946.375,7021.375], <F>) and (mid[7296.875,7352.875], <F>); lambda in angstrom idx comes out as 0.41 mag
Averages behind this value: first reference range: 24.5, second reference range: 29.8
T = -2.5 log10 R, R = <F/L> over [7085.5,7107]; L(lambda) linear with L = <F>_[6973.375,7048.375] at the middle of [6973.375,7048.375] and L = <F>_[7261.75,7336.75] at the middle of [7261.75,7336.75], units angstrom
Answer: 0.35 mag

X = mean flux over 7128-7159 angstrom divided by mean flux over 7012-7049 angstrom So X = 0.62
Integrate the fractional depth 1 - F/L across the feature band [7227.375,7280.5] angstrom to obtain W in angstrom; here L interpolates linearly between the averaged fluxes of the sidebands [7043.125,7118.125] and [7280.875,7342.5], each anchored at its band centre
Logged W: 4.93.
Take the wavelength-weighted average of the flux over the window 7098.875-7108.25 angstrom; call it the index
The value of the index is 19.9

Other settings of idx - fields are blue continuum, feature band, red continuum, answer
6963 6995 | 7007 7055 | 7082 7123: -0.20 mag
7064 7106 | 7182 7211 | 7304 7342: 0.23 mag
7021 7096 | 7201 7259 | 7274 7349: 0.21 mag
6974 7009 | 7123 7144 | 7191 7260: 0.36 mag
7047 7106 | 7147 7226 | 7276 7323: 0.25 mag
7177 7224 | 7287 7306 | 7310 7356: -0.02 mag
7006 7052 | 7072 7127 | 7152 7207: 0.14 mag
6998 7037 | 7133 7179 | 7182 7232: 0.23 mag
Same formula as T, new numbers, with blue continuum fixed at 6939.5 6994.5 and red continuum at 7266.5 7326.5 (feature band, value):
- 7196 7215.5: 0.32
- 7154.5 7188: 0.32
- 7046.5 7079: 0.04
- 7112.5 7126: 0.21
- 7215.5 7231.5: 0.20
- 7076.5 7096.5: 0.19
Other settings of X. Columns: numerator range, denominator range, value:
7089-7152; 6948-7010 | 0.78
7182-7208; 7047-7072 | 0.86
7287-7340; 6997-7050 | 1.08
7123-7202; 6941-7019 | 0.77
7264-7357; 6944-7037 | 1.15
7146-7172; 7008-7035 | 0.70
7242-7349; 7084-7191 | 1.44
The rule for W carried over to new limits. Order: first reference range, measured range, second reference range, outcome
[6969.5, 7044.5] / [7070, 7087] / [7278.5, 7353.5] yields 1.9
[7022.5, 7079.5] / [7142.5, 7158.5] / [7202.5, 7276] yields 4.3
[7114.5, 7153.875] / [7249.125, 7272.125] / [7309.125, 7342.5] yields 0.4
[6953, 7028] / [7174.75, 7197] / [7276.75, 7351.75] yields 5.2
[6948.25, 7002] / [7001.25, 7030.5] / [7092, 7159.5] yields -4.5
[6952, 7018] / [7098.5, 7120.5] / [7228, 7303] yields 3.7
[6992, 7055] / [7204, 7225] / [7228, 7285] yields 3.5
